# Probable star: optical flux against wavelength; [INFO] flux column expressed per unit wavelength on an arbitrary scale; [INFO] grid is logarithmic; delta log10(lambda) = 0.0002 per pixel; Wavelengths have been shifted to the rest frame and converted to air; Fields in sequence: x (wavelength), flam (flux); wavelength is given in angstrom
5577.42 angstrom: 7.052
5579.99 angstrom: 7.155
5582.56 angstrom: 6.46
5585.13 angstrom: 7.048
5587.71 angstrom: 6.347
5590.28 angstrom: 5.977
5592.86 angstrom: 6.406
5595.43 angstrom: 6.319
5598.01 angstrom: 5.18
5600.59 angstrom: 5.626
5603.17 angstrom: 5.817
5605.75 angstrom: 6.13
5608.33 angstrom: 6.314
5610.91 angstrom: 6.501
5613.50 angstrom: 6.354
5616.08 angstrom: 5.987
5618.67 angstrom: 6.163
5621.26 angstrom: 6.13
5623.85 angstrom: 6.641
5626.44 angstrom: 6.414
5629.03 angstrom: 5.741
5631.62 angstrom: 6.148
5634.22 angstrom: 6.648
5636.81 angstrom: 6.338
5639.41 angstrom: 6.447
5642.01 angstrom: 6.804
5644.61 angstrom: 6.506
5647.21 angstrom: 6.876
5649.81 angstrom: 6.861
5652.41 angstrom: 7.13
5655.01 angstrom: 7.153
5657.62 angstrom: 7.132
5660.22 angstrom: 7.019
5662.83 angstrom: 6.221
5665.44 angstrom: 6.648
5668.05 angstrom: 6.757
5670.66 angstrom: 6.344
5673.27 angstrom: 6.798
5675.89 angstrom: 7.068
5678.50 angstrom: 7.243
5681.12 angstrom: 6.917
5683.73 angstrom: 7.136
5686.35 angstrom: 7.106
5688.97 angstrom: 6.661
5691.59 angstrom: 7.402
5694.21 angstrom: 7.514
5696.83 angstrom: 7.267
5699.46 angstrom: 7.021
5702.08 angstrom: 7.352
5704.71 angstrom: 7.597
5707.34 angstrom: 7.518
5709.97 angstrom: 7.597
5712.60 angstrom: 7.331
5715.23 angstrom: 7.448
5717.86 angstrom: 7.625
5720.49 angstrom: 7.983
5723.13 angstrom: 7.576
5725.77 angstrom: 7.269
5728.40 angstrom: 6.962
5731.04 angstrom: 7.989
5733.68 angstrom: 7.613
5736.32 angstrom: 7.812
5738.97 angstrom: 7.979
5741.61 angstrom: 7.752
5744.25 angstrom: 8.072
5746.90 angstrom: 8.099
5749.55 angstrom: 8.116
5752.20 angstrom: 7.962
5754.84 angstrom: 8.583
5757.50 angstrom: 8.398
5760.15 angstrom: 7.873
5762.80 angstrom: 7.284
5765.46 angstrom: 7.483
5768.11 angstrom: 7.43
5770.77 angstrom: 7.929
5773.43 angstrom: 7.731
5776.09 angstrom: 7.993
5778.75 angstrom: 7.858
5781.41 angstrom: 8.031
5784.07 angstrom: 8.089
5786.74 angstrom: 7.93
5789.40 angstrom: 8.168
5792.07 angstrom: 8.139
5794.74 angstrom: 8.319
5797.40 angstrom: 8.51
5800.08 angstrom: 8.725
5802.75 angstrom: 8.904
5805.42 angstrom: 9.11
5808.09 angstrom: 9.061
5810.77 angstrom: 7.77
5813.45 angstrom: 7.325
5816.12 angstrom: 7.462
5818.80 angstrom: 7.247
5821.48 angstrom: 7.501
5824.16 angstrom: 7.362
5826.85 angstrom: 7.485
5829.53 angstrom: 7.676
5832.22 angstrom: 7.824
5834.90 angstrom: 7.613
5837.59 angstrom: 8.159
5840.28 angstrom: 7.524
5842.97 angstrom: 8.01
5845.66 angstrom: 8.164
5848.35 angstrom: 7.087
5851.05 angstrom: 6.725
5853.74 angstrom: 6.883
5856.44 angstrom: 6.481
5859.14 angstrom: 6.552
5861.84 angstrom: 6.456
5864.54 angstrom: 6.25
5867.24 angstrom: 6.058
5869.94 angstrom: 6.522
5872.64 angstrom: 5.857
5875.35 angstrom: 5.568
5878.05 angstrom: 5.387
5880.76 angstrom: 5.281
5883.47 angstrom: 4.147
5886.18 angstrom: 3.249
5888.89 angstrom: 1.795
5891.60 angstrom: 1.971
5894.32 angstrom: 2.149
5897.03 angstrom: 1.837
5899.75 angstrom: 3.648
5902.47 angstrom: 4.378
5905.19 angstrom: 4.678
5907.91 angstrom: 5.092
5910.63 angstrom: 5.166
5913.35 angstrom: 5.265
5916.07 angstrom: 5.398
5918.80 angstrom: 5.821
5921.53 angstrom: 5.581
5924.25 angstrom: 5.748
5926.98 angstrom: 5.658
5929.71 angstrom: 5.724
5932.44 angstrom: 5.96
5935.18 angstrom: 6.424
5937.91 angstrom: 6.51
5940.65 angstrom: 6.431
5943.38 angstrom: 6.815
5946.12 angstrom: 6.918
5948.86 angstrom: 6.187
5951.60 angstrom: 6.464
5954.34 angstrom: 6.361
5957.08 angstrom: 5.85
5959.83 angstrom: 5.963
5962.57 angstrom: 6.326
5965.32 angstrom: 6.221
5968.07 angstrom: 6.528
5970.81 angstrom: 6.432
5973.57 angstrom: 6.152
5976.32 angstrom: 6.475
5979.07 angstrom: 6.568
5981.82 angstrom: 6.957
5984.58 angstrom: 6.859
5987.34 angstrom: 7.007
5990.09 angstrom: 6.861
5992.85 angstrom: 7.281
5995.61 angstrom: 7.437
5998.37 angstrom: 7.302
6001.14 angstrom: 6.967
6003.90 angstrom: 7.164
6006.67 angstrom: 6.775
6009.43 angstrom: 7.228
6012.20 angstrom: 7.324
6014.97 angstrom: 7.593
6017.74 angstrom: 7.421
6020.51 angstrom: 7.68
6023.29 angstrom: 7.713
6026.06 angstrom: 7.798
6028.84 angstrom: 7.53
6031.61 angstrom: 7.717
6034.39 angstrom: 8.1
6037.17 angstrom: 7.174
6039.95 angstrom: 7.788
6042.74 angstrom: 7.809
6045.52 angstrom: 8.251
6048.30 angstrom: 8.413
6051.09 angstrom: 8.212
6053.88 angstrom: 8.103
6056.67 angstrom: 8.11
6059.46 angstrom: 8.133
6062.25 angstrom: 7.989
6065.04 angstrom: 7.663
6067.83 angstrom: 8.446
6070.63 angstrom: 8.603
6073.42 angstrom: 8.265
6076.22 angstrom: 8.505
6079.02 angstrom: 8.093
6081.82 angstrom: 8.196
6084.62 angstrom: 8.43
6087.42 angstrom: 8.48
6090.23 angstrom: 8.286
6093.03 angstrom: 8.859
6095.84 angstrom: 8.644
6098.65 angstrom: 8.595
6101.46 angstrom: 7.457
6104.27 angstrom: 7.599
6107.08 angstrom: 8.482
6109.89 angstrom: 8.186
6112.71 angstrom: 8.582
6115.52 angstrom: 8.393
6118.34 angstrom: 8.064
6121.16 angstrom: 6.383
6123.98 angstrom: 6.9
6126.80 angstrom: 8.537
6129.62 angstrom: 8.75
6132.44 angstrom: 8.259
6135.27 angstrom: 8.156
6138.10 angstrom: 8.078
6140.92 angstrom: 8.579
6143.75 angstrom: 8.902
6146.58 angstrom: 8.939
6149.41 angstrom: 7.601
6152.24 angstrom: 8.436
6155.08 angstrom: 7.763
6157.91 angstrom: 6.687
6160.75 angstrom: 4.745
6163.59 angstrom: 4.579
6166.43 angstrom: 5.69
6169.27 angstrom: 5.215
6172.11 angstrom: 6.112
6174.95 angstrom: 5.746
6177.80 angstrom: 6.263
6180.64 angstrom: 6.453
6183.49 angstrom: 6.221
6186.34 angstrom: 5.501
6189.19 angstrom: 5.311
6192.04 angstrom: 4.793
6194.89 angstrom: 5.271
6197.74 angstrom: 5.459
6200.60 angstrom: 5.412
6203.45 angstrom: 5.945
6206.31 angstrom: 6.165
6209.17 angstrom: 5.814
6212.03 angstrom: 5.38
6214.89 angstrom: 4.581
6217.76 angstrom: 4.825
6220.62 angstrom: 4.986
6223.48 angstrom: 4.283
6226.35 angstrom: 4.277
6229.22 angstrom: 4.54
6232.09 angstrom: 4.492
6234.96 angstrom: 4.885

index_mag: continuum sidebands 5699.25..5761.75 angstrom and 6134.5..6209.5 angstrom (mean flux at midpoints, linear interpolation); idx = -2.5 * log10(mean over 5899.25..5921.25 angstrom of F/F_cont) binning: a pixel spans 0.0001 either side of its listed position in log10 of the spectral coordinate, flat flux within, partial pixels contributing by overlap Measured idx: 0.39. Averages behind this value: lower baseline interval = 7.74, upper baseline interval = 6.43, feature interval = 5.01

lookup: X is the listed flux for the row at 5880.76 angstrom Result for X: 5.281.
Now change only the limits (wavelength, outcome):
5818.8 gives 7.247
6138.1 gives 8.078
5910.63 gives 5.166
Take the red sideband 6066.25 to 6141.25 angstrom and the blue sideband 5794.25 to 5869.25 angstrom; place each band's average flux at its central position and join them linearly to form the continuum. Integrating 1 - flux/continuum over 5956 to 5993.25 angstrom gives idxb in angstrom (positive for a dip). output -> 6.5 angstrom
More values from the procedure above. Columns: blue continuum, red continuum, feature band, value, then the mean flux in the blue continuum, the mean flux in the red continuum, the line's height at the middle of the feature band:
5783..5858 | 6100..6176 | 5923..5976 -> 9.80 angstrom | 7.82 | 7.44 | 7.67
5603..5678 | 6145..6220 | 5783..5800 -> -4.95 angstrom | 6.54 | 5.95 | 6.38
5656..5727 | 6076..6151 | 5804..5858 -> -0.77 angstrom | 7.17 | 8.22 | 7.51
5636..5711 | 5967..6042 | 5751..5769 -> -2.13 angstrom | 6.98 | 7.19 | 7.04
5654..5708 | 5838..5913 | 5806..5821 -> -4.99 angstrom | 7.04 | 5.32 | 5.87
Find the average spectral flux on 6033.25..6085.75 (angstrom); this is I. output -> 8.12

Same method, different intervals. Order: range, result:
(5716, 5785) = 7.82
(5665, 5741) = 7.31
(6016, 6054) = 7.82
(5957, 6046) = 7.11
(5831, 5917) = 5.53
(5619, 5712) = 6.86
